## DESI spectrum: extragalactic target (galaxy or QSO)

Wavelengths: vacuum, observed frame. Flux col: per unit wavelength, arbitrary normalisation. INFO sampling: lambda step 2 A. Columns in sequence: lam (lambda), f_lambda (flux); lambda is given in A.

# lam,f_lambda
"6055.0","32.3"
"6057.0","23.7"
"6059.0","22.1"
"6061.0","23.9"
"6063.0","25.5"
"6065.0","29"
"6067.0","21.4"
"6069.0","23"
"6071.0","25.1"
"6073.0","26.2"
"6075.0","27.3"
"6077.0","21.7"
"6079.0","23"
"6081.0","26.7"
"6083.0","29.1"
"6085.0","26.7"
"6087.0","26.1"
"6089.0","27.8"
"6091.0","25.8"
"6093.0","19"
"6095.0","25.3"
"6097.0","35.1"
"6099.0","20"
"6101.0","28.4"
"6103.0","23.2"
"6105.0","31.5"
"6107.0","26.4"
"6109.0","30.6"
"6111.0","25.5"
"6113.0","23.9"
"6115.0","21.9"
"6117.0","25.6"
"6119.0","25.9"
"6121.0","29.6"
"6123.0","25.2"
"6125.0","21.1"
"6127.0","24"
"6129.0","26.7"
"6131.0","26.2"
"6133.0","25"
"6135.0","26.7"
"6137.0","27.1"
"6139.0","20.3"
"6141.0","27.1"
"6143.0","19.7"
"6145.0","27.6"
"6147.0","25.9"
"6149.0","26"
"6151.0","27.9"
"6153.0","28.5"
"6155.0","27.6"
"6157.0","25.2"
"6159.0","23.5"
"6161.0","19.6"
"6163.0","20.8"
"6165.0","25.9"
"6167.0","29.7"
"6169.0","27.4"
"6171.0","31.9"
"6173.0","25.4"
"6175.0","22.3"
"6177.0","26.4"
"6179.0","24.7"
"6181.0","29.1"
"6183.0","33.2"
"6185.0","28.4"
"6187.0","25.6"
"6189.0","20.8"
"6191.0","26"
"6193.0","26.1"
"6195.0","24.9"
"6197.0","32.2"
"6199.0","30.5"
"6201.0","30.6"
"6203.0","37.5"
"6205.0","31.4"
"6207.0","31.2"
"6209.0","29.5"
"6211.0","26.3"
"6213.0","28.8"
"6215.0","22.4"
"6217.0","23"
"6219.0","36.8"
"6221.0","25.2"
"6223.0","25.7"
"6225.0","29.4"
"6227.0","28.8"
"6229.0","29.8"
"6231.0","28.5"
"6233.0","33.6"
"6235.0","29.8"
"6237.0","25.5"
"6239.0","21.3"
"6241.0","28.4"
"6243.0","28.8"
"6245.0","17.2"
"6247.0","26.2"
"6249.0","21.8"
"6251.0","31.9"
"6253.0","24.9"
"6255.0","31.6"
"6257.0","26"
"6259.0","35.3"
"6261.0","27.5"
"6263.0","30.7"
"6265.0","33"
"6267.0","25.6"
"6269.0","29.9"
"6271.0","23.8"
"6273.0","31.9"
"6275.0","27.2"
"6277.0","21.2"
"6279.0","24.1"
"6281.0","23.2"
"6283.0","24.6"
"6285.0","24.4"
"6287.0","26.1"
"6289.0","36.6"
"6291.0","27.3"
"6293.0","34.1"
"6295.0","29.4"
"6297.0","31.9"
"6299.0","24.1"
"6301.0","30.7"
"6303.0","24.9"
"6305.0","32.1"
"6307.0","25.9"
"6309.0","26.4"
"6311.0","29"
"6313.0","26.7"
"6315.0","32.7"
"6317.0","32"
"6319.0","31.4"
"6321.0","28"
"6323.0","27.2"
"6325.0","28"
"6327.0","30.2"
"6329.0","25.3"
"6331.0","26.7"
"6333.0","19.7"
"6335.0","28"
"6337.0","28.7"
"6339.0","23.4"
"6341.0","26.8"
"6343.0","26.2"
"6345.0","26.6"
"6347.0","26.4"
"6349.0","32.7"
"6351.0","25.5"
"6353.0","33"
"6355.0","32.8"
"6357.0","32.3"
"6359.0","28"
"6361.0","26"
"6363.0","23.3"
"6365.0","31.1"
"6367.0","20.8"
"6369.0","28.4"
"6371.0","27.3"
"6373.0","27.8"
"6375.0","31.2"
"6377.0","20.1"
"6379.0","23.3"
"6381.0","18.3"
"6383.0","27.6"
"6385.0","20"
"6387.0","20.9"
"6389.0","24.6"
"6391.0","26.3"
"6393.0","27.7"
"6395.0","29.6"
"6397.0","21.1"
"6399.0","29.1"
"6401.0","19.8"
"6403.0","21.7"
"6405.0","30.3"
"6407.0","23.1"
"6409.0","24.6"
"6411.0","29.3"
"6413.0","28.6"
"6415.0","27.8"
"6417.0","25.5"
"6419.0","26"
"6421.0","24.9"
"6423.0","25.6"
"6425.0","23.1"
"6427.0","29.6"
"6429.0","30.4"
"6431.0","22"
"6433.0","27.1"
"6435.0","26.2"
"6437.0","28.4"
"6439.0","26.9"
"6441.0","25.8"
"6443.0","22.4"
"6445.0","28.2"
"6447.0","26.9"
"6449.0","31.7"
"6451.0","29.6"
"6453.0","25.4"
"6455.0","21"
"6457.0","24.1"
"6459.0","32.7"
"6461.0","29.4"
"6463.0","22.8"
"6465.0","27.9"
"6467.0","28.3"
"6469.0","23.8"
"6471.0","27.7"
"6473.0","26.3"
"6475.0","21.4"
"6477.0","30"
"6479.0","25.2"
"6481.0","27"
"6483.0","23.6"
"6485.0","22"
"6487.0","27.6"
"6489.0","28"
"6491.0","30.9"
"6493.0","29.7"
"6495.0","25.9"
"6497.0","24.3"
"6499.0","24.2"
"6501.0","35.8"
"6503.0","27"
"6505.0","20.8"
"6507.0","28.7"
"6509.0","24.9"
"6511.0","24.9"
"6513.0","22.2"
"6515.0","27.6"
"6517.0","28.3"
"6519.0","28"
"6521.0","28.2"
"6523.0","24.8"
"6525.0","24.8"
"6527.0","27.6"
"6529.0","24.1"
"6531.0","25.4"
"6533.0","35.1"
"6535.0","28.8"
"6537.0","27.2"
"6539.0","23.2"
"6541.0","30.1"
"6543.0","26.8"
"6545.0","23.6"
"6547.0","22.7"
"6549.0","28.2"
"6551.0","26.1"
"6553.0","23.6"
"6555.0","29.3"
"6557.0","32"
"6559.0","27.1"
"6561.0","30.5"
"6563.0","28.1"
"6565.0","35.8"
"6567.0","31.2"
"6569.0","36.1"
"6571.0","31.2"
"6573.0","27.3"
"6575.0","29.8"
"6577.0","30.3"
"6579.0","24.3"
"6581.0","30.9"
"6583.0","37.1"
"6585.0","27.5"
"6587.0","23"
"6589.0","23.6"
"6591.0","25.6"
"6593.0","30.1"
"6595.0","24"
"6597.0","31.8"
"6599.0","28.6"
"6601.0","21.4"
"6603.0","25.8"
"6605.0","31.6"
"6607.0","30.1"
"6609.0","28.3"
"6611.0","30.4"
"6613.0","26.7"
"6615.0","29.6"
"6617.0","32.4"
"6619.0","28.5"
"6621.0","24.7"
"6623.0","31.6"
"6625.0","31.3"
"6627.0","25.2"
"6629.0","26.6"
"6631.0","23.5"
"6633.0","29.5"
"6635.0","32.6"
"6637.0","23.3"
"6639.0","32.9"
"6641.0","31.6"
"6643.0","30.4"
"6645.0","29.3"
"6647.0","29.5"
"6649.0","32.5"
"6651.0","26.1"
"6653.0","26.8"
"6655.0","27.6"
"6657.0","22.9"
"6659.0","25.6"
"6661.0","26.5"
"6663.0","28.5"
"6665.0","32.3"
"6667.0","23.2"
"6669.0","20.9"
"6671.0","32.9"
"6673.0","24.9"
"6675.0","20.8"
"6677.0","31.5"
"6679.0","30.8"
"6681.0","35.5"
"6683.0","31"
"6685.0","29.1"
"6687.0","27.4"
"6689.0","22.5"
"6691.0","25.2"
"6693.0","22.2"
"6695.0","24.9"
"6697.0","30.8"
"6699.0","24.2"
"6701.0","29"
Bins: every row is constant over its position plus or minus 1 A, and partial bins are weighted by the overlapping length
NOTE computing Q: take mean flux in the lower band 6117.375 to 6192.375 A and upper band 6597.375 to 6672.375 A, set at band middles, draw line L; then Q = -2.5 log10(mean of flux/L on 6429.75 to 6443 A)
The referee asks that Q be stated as 0.05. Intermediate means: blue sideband 25.8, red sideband 28.2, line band 25.9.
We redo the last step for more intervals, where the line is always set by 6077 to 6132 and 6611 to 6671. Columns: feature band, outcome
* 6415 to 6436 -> 0.04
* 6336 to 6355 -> -0.04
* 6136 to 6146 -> 0.07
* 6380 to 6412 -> 0.10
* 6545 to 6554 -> 0.11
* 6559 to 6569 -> -0.13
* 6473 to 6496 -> 0.04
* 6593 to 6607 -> 0.01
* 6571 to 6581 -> -0.03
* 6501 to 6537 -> 0.03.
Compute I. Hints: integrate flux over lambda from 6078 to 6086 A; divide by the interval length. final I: 26.4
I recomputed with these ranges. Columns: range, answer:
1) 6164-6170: 27.7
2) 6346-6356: 30.1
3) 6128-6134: 26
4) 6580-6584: 34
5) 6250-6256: 29.5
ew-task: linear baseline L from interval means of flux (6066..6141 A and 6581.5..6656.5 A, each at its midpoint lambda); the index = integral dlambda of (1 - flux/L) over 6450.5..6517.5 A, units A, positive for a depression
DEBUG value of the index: 3.00 A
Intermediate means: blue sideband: 25.5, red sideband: 28.4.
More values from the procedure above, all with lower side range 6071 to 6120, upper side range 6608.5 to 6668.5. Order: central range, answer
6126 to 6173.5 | 0.9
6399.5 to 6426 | 1.8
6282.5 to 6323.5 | -3.2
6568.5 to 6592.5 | -0.6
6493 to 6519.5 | 1.2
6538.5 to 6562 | 0.7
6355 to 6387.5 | 1.7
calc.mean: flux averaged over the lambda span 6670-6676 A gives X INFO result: 26.2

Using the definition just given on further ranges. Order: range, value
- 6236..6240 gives 23.4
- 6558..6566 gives 30.4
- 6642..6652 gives 29.6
